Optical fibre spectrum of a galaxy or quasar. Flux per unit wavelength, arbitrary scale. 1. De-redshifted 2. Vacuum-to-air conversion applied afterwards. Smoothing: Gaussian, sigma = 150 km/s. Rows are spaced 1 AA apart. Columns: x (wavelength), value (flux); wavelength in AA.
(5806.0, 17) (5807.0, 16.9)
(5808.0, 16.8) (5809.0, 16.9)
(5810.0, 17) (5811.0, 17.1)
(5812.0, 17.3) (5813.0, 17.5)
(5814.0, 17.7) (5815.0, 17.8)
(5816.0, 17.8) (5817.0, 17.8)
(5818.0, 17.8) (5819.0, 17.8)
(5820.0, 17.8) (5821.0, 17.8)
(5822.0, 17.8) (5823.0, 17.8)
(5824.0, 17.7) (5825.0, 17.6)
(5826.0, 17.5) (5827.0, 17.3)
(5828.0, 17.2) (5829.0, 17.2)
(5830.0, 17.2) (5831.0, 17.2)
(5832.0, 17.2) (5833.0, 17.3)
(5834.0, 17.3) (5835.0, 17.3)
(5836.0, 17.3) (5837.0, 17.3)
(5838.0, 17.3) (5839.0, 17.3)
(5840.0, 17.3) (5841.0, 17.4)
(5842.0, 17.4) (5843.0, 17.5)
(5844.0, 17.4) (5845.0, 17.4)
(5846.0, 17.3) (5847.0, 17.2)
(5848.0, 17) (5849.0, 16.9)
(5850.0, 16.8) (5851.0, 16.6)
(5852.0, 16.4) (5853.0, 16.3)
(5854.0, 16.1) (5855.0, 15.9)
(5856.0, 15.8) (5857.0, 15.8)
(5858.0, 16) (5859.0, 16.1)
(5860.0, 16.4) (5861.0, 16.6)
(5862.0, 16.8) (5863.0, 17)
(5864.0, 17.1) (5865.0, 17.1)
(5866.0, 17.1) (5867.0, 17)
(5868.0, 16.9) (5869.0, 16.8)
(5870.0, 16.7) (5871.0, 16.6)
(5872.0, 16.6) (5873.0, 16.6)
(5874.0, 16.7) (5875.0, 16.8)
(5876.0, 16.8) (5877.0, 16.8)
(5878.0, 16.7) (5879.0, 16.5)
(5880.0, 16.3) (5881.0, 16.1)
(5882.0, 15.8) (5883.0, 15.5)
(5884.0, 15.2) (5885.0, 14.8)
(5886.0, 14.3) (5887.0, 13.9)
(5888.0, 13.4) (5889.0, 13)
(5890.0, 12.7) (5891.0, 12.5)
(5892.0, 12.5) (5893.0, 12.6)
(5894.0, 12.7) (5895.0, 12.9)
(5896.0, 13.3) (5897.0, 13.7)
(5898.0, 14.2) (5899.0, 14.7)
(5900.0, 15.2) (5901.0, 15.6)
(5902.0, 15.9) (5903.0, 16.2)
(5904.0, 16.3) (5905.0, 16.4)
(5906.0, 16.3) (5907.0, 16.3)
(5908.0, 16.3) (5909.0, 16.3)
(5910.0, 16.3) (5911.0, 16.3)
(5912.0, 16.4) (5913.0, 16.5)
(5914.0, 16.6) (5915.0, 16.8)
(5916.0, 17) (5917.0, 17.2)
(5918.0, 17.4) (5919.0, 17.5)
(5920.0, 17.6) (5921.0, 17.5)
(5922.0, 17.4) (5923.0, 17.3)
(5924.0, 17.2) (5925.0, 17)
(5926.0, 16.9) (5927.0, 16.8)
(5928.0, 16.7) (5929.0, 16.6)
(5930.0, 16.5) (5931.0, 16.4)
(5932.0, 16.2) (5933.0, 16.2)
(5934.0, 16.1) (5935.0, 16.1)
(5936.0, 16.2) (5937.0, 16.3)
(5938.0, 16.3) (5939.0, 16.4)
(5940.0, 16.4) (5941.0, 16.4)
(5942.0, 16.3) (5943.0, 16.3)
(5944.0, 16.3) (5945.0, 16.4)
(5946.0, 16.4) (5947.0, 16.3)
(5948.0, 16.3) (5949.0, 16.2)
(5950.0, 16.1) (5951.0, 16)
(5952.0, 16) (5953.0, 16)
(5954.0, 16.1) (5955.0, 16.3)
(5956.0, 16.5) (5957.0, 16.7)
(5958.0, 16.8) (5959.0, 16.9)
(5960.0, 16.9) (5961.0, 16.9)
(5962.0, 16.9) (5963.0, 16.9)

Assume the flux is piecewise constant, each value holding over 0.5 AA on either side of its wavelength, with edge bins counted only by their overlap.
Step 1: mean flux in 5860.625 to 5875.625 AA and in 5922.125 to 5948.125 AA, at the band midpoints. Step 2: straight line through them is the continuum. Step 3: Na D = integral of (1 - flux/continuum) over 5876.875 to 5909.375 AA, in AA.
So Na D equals 3.6 AA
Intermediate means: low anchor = 16.8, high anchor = 16.5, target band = 14.8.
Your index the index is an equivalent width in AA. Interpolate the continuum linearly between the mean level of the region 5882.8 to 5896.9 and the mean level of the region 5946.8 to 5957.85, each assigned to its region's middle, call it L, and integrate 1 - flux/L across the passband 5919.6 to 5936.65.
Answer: -1.8 AA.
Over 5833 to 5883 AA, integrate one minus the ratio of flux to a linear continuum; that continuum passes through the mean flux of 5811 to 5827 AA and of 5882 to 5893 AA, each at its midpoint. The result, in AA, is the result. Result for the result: -4.3 AA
